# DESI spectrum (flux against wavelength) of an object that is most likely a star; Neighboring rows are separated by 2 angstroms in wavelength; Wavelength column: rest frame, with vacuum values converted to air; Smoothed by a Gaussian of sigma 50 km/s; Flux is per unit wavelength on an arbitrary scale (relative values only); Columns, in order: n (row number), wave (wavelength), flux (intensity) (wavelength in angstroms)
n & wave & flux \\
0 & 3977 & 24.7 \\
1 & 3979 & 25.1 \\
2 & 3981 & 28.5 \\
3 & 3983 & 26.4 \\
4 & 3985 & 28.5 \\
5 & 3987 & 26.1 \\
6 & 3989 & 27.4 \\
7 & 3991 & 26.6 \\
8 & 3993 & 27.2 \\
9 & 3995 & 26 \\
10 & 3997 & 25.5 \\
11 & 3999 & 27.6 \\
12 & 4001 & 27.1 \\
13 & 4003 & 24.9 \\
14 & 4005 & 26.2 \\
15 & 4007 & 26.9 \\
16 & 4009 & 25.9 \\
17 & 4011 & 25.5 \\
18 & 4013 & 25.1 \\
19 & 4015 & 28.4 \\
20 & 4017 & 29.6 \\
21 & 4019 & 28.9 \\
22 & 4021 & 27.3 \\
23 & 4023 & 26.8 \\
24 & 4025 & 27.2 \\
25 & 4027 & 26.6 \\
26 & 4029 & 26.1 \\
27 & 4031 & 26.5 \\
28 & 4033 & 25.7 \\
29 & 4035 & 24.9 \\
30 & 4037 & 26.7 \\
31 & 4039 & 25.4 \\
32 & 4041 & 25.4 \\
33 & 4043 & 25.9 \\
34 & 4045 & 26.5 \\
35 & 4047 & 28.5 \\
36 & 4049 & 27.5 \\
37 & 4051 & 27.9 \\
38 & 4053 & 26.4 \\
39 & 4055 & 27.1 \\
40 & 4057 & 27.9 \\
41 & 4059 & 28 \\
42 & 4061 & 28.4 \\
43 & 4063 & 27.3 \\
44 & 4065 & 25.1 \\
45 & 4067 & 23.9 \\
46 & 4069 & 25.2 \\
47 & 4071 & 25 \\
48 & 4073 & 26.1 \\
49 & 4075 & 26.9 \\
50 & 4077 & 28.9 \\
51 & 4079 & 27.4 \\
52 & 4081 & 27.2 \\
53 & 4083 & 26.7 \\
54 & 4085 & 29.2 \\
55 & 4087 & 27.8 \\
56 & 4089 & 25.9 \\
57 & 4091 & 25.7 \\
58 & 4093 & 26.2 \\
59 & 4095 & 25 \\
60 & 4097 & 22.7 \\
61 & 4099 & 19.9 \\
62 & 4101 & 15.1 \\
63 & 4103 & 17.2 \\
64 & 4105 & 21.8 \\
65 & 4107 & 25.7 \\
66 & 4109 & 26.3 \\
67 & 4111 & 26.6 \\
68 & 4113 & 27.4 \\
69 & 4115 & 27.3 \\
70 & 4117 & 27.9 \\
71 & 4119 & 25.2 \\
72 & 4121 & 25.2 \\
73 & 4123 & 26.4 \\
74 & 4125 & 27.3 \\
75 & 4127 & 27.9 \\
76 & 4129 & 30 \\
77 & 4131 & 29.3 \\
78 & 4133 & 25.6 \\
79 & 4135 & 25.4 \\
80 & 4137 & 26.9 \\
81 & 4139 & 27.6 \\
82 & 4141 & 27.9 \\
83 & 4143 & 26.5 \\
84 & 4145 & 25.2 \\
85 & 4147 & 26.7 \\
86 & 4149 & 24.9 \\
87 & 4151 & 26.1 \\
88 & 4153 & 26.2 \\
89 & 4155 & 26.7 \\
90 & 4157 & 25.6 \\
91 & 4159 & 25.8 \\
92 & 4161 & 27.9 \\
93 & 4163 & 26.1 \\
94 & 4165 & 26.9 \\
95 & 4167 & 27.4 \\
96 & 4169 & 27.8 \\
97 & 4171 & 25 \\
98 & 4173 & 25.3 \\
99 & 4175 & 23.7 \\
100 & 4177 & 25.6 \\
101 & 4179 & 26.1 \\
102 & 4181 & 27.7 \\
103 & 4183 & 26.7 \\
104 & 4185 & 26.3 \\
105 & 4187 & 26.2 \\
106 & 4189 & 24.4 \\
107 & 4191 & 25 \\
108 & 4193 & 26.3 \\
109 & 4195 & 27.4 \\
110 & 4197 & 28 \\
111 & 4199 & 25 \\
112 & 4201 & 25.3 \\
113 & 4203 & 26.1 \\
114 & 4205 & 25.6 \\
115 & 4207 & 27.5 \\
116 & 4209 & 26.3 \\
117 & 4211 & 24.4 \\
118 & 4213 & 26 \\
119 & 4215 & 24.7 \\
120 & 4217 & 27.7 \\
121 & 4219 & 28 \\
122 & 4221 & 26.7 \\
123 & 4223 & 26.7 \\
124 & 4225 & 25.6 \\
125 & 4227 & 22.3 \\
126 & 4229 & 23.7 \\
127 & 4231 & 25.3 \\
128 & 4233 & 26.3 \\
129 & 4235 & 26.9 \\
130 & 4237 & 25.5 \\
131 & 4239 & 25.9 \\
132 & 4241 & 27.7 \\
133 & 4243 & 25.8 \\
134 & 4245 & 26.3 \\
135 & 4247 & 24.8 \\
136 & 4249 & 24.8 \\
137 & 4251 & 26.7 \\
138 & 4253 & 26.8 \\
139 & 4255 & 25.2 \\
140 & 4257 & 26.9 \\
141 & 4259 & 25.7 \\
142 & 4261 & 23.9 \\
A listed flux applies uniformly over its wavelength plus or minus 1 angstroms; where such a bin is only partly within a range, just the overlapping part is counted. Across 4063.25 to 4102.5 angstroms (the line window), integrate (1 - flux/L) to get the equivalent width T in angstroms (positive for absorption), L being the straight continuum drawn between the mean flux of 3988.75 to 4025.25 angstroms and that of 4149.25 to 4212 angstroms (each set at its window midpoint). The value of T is 2.0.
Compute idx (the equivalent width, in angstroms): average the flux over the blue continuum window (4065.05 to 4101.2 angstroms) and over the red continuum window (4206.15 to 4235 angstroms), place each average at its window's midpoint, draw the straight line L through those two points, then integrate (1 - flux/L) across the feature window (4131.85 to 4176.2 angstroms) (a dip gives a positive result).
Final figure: -1.0 angstroms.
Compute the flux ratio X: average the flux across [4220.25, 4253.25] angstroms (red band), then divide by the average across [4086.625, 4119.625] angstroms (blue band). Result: 1.1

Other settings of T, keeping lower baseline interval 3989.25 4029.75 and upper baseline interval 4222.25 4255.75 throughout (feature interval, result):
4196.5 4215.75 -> 0.0 angstroms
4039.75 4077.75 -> -0.2 angstroms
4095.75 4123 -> 2.6 angstroms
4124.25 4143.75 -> -1.0 angstroms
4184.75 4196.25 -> 0.0 angstroms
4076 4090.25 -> -0.6 angstroms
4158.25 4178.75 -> -0.1 angstroms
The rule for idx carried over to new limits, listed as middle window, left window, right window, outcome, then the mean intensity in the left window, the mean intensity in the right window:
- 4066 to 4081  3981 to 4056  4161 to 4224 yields 0.17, 26.7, 26.2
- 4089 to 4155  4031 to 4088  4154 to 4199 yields 2.42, 26.7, 26.2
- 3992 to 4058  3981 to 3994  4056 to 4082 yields 0.61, 27.1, 26.7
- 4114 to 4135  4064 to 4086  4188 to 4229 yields -0.67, 26.5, 25.9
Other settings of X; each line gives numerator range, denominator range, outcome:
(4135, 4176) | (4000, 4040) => 0.99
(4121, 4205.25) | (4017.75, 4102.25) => 1.01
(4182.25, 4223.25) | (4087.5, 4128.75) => 1.06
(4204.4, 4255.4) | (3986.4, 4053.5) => 0.97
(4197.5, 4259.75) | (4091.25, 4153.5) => 1.02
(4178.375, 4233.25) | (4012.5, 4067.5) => 0.97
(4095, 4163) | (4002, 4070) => 0.96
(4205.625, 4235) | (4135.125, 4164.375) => 0.98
